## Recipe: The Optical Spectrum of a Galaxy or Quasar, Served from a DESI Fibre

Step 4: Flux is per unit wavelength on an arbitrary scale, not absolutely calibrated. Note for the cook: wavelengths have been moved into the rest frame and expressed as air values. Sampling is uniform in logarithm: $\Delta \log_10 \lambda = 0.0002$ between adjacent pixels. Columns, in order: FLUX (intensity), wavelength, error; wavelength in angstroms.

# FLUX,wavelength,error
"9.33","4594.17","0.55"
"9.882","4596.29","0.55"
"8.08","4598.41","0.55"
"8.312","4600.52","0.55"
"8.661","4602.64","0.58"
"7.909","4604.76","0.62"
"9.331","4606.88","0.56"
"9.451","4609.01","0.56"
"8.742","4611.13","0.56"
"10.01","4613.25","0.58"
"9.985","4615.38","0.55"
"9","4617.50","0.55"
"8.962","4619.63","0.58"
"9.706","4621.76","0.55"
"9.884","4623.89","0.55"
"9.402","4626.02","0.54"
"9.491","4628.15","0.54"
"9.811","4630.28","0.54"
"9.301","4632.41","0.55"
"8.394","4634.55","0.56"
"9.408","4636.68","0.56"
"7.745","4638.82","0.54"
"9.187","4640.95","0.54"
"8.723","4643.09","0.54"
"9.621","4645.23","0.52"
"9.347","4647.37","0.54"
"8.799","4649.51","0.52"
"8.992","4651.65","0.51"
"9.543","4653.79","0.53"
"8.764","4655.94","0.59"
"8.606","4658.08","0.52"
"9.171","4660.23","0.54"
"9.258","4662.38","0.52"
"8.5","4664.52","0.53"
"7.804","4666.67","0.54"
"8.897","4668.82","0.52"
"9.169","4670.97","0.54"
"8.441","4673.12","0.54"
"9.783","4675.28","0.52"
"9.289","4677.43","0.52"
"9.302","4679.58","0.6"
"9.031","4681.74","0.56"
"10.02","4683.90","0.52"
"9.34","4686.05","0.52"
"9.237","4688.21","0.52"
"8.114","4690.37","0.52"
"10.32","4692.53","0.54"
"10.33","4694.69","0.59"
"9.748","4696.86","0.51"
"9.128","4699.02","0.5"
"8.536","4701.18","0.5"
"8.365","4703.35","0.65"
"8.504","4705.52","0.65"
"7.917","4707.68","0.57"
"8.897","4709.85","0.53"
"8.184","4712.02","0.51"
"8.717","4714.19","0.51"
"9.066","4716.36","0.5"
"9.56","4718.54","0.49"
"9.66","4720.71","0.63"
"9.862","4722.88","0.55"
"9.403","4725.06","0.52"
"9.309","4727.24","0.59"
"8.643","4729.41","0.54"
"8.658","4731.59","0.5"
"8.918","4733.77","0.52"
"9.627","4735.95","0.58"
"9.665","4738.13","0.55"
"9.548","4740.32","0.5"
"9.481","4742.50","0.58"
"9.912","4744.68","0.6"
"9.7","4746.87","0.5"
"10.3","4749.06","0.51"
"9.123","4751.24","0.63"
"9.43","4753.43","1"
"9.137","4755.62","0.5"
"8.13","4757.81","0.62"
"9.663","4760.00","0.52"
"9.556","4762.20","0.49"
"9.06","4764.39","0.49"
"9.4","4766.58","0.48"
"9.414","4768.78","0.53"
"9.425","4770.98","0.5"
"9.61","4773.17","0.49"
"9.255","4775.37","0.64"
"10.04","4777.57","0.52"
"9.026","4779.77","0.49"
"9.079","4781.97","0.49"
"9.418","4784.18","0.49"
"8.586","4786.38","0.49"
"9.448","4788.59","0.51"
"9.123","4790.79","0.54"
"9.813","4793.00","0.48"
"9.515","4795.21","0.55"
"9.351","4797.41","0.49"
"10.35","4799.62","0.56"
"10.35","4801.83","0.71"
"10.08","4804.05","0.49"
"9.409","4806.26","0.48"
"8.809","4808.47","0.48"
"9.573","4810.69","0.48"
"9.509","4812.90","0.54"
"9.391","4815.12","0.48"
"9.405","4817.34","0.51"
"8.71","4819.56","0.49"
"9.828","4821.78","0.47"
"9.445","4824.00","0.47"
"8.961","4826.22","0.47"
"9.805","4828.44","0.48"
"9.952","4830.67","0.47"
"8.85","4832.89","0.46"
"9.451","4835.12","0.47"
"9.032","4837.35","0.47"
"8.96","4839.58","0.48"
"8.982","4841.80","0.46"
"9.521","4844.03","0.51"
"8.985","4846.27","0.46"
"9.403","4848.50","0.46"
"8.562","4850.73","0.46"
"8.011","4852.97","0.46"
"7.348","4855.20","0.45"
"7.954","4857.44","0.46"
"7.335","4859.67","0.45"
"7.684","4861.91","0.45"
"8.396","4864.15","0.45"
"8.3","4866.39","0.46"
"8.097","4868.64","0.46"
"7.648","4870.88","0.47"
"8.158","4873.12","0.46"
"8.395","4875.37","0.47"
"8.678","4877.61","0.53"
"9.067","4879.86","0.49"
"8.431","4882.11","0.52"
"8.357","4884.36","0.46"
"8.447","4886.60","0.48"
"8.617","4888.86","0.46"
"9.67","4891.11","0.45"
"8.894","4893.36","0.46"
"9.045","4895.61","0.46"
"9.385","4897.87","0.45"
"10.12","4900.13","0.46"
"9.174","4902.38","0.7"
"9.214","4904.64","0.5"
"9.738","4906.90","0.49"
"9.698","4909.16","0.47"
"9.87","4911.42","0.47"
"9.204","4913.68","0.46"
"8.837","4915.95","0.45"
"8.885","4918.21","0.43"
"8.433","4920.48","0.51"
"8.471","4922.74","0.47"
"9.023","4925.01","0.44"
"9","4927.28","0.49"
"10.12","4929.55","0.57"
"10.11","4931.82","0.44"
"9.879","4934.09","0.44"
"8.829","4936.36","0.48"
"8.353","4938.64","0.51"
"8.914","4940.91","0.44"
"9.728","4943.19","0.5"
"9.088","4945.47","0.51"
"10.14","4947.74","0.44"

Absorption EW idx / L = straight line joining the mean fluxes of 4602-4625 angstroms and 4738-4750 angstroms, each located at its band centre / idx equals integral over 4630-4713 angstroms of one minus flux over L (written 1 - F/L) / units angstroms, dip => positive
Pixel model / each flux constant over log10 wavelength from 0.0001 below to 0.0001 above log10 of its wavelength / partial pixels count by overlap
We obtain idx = 4.11 angstroms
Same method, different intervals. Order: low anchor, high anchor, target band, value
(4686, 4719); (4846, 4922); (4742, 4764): -1.3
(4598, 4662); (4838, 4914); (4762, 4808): -3.2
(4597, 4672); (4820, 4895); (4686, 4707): -0.4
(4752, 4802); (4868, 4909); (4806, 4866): 1.3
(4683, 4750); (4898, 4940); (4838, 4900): 4.7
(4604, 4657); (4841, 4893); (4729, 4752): -1.6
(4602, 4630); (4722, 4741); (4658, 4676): 0.9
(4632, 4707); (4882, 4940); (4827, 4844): -0.3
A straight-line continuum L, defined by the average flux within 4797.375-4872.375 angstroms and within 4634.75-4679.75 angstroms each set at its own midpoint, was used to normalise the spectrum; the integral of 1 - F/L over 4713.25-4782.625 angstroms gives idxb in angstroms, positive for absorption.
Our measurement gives -3.1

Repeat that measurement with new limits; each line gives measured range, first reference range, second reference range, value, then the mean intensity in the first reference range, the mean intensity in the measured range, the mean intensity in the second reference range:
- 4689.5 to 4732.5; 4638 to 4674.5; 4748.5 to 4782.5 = 0.3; 8.87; 9.05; 9.35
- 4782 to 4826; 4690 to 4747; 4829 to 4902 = -2.8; 9.18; 9.46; 8.69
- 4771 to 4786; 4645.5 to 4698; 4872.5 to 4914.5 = -0.4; 9.17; 9.37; 9.07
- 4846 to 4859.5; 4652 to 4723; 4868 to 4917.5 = 1.1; 9.05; 8.27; 8.95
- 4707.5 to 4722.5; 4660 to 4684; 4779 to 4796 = 0.2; 9.01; 8.96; 9.25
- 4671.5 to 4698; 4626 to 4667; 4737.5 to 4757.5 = -0.6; 9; 9.41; 9.53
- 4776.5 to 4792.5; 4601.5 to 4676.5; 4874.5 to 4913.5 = -0.3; 9.08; 9.26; 9.12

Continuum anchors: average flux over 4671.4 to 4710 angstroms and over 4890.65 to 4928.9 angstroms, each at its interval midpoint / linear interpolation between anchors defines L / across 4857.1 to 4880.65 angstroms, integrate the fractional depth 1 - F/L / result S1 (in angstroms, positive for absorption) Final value 2.69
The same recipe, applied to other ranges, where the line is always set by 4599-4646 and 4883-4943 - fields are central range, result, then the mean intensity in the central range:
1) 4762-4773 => -0.27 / 9.38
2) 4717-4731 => -0.35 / 9.37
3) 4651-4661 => 0.13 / 9.01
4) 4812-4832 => -0.61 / 9.44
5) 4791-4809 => -1.09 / 9.71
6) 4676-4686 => -0.31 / 9.42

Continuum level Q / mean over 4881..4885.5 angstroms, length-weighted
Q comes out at 8.41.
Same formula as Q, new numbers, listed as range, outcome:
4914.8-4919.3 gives 8.86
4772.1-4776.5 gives 9.43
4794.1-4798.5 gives 9.45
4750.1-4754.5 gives 9.3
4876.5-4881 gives 8.86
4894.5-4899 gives 9.2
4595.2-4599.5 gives 8.98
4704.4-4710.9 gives 8.44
